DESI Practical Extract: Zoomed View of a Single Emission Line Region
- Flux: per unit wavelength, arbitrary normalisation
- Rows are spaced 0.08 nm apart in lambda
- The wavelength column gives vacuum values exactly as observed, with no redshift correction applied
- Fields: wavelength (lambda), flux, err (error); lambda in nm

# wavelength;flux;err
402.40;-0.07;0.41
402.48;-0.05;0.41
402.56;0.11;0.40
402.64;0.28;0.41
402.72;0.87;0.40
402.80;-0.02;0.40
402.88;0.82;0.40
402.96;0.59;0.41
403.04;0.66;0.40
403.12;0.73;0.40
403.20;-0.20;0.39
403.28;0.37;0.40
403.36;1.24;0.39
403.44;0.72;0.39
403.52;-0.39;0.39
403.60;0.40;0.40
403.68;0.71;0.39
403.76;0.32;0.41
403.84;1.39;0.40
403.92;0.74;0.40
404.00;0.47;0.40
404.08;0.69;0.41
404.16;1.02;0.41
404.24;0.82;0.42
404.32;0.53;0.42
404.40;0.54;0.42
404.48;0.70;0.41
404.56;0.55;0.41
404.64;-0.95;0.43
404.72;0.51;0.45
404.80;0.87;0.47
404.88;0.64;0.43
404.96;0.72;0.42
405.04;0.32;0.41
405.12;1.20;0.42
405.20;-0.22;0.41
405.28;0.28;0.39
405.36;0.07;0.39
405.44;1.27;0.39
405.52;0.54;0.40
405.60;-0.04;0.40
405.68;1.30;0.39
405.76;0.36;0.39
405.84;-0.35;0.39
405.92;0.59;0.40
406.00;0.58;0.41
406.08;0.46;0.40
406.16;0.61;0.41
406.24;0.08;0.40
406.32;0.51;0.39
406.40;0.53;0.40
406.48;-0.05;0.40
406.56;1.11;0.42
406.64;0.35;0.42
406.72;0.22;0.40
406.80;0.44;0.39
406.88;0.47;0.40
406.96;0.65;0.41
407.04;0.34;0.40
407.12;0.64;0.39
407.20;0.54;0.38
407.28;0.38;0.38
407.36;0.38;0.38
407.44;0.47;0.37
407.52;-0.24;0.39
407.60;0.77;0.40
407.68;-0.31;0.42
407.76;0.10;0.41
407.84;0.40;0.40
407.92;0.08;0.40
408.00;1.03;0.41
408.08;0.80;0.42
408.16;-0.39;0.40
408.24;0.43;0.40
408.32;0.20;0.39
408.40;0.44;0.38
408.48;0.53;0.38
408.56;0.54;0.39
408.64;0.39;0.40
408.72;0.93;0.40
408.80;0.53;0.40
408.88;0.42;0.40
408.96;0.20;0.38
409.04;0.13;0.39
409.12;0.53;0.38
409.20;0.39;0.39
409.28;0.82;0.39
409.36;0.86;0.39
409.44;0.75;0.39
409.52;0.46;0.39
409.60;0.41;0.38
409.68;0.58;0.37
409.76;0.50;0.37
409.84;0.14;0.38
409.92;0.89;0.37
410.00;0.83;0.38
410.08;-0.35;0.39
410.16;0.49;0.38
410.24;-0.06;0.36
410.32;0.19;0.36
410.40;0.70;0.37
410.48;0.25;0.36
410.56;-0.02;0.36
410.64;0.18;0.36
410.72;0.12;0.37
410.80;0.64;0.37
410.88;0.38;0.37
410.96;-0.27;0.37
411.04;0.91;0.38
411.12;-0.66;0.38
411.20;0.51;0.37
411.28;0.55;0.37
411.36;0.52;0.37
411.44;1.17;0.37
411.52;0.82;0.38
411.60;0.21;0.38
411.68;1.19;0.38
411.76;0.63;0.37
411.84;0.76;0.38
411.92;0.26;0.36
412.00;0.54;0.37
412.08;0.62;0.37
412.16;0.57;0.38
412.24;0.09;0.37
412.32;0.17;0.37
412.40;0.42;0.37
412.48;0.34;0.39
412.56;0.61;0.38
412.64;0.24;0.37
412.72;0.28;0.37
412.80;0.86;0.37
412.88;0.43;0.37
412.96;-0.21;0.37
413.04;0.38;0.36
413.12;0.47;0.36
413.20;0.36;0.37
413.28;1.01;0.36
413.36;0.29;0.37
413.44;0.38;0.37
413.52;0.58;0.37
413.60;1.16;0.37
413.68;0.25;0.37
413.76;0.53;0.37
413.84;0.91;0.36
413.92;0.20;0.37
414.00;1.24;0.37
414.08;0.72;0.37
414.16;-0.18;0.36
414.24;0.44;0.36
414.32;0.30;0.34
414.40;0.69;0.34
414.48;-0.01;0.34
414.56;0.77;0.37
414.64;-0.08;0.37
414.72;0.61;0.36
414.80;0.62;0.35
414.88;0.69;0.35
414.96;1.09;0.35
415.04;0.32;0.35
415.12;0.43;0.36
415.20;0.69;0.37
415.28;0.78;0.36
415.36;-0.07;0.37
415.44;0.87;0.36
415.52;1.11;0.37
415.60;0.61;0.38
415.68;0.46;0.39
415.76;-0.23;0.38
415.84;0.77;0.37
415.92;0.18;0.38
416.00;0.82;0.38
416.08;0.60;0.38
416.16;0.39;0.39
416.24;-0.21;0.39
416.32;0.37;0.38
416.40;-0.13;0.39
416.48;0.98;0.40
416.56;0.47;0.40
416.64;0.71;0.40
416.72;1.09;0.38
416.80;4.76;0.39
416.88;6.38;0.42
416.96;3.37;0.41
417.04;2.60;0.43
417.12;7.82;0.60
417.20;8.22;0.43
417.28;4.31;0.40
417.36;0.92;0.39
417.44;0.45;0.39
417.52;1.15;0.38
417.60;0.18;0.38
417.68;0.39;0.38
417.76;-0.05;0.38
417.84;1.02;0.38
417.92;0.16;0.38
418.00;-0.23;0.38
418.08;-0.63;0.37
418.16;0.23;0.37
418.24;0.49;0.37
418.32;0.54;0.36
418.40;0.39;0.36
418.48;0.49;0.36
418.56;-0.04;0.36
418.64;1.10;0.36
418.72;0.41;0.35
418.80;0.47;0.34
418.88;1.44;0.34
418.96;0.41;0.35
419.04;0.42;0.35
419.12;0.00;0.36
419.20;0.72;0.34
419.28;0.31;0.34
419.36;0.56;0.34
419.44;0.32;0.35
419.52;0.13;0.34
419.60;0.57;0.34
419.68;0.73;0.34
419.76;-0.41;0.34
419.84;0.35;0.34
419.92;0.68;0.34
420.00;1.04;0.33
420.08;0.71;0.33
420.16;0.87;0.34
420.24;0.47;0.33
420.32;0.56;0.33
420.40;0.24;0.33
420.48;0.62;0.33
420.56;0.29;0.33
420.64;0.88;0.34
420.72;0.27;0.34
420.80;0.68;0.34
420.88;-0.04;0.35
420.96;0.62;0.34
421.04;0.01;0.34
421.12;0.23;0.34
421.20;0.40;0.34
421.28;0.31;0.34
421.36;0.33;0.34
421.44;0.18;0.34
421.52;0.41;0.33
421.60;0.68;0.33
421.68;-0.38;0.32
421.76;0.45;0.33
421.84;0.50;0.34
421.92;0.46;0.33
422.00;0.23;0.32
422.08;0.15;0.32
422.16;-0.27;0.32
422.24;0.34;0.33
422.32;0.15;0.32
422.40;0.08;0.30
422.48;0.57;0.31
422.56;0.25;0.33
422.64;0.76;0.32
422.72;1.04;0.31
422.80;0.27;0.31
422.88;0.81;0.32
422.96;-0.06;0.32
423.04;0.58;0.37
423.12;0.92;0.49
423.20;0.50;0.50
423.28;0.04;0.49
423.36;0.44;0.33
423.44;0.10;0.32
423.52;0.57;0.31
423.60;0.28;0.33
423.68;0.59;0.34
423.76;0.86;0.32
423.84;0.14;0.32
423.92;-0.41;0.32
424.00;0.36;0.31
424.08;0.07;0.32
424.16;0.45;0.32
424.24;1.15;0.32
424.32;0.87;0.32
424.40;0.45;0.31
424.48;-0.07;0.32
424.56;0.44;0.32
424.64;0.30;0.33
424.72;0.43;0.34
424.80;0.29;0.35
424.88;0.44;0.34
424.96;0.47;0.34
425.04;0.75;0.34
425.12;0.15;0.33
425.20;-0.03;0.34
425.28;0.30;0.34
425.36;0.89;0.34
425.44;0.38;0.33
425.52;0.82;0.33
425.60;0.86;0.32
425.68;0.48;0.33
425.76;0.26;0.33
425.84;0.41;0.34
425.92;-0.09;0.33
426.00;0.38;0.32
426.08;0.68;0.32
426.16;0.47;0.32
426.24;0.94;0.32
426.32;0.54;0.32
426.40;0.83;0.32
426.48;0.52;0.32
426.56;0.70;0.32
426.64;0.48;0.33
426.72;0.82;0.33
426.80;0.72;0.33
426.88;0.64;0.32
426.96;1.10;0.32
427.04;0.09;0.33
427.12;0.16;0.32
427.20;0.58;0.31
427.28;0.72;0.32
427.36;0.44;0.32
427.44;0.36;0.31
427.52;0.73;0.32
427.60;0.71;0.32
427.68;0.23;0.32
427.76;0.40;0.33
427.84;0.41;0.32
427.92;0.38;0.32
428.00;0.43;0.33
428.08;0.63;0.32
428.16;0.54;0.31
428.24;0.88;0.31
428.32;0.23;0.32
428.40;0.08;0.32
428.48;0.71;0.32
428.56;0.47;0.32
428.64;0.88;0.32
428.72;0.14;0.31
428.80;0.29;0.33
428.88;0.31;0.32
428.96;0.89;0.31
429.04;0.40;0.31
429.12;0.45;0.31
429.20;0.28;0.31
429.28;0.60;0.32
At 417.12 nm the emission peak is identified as [O II] 3727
